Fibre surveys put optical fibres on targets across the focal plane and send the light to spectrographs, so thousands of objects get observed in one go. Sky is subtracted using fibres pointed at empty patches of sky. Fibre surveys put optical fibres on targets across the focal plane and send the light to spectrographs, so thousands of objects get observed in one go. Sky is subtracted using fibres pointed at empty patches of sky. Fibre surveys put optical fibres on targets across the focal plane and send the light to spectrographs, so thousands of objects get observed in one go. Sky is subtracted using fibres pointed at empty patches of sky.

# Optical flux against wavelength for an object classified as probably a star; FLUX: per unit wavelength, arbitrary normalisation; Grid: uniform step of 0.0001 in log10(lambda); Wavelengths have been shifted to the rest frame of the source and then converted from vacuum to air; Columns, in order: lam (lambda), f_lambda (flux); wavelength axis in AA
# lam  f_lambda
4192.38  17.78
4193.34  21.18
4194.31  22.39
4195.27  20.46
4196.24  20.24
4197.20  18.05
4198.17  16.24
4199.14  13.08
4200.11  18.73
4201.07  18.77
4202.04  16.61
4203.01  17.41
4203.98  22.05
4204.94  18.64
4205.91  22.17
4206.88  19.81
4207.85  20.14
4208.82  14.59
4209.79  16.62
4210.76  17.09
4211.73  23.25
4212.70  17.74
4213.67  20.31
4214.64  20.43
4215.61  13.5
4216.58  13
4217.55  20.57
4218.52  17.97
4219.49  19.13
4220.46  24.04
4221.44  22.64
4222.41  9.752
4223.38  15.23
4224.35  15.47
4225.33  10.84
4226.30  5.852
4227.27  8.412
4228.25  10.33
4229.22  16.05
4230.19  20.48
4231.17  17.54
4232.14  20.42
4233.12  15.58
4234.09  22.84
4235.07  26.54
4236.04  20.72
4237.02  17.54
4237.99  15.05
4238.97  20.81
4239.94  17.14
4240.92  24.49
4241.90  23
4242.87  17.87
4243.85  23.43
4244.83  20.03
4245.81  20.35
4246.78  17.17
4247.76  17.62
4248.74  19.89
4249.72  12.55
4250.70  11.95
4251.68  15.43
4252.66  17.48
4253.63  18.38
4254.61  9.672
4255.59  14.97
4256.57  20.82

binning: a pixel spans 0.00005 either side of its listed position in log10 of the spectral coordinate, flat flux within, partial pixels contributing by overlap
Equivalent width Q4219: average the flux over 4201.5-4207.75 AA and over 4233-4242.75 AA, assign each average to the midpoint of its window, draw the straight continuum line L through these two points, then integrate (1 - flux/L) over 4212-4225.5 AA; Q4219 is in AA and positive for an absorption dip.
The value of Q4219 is 1.7 AA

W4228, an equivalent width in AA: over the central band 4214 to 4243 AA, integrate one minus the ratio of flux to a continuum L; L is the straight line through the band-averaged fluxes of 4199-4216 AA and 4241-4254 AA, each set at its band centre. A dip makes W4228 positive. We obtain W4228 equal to 1.48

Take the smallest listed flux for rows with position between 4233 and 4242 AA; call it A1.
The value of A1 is 15.05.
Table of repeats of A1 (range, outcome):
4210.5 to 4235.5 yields 5.852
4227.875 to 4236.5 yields 10.33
